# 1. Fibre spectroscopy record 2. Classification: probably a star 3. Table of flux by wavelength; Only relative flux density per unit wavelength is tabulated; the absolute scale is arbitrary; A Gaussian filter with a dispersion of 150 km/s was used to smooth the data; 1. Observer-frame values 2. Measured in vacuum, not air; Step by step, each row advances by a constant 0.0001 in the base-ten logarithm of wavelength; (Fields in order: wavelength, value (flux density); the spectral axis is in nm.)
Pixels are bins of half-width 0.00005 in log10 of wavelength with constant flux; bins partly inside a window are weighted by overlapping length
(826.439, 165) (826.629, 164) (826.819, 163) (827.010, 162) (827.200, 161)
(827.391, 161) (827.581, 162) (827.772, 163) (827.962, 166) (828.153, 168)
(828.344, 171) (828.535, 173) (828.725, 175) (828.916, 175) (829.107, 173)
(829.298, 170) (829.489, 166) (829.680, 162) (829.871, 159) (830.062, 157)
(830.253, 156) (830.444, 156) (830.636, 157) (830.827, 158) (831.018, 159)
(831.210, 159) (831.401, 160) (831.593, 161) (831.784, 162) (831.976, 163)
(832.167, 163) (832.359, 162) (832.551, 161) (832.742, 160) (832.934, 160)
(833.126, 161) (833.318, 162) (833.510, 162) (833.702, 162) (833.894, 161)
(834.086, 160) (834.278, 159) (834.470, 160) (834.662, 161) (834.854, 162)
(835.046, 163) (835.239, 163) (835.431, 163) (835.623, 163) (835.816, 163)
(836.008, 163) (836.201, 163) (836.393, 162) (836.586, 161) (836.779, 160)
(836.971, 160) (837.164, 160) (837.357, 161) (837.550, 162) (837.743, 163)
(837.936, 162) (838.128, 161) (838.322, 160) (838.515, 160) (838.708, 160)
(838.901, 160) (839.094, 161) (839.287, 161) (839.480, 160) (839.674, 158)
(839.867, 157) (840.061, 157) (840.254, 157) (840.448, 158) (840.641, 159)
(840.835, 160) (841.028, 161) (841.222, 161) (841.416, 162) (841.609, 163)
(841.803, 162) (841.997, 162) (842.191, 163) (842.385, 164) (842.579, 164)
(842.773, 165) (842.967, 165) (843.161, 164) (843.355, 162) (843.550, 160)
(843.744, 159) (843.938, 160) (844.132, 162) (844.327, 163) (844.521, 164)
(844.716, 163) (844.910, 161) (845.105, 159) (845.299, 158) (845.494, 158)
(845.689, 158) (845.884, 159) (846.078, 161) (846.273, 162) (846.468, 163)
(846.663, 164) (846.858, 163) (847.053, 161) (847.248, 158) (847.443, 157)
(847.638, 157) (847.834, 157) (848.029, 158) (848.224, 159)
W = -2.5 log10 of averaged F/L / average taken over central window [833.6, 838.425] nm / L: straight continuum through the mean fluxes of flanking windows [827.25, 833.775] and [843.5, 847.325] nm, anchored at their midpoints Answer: 0.005 mag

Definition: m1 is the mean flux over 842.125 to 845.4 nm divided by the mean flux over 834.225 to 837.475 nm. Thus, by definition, 1.00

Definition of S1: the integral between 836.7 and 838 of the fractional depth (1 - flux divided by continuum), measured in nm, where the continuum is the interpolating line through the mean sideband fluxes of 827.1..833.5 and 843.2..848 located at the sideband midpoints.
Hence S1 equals 0.01 nm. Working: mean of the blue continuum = 163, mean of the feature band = 161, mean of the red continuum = 160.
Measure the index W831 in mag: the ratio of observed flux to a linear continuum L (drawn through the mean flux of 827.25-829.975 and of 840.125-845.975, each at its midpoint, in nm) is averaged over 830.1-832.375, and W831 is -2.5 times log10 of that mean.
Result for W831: 0.045 mag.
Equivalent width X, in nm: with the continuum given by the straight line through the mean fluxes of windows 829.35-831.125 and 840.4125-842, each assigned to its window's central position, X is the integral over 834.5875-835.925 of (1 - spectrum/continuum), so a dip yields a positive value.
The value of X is -0.02 nm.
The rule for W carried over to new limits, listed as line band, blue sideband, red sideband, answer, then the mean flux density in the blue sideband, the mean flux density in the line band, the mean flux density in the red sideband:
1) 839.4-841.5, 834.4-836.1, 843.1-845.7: 0.02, 162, 159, 161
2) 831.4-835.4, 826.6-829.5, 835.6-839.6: 0.02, 167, 161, 161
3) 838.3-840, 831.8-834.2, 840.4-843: 0.02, 161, 160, 162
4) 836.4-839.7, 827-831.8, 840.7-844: 0.01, 164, 161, 162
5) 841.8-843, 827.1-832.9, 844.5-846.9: -0.01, 163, 164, 161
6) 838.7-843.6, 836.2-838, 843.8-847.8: 0.00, 161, 161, 160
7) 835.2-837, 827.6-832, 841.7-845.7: 0.00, 164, 162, 162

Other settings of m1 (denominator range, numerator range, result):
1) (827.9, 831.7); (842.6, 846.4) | 0.98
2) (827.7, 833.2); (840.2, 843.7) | 0.99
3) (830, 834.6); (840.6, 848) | 1.01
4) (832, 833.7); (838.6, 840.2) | 0.99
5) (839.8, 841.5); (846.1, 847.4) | 1.02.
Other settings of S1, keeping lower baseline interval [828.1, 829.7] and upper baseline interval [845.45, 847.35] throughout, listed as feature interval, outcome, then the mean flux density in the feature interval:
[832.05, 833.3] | 0.05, 161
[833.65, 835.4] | 0.07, 161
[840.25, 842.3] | 0.03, 161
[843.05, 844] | 0.01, 161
